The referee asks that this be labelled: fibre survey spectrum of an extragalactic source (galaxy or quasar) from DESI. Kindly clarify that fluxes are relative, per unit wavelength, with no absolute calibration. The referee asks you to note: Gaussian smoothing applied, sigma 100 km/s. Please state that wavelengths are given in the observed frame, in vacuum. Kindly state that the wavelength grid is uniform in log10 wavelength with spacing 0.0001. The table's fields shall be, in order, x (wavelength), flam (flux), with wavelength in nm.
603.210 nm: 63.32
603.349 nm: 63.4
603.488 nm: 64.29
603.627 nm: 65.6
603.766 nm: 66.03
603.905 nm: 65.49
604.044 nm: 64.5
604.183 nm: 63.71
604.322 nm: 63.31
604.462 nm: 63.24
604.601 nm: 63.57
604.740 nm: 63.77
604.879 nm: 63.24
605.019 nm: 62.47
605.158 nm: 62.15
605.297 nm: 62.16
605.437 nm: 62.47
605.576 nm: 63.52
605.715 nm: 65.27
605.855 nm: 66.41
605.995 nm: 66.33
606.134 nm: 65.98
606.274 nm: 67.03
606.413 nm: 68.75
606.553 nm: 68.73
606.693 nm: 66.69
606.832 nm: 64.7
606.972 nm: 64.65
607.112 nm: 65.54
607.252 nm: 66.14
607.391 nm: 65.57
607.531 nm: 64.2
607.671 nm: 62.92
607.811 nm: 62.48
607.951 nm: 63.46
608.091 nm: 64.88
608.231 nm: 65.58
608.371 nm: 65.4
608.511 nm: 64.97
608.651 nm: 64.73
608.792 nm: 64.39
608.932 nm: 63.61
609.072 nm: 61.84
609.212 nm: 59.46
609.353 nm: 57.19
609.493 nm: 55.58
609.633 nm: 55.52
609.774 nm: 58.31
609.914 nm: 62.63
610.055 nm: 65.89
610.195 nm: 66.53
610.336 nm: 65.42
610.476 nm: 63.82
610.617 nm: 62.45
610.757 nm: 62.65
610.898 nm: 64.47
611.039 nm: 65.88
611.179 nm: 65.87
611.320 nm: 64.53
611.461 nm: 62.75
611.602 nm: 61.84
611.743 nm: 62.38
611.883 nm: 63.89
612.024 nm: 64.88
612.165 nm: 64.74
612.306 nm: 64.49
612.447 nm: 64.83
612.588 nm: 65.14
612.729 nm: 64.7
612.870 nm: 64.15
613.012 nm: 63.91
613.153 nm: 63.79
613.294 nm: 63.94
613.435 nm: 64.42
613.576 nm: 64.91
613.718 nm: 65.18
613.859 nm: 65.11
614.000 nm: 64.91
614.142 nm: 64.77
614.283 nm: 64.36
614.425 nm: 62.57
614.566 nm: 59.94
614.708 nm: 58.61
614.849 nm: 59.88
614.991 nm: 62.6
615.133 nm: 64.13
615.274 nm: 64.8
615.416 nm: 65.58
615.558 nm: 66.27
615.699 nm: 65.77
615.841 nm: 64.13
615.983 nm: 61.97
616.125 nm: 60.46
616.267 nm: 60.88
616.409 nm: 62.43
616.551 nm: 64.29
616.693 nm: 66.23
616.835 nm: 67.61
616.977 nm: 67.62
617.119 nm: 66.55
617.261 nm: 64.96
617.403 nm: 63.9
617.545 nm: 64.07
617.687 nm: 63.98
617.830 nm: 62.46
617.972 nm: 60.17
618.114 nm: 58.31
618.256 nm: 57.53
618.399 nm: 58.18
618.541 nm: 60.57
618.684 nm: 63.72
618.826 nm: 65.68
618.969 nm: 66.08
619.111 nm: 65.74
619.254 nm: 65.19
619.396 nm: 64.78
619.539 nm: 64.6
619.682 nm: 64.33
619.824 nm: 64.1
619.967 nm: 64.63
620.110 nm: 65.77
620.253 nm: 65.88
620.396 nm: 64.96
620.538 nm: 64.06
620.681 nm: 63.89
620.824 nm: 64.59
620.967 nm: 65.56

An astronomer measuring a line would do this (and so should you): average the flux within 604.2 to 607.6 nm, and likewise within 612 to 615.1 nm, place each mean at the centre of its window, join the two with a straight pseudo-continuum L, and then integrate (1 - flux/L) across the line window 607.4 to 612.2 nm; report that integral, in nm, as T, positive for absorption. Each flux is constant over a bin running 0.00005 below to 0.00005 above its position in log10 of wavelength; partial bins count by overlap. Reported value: 0.08 nm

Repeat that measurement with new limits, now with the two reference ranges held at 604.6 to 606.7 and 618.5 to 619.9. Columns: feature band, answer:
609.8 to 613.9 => 0.03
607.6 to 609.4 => 0.04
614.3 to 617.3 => 0.04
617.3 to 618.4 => 0.05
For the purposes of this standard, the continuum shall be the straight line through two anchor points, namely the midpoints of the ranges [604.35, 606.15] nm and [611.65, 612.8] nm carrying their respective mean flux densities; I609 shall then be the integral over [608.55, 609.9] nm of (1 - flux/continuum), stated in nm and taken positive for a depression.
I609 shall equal 0.08 nm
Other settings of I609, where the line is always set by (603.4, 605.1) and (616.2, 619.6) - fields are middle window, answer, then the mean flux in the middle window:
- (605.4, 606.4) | -0.02 nm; 65.6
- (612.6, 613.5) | -0.01 nm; 64.2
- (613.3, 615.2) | 0.01 nm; 63.2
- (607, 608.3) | -0.01 nm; 64.5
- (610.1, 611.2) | -0.01 nm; 64.7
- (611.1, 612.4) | 0.00 nm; 64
